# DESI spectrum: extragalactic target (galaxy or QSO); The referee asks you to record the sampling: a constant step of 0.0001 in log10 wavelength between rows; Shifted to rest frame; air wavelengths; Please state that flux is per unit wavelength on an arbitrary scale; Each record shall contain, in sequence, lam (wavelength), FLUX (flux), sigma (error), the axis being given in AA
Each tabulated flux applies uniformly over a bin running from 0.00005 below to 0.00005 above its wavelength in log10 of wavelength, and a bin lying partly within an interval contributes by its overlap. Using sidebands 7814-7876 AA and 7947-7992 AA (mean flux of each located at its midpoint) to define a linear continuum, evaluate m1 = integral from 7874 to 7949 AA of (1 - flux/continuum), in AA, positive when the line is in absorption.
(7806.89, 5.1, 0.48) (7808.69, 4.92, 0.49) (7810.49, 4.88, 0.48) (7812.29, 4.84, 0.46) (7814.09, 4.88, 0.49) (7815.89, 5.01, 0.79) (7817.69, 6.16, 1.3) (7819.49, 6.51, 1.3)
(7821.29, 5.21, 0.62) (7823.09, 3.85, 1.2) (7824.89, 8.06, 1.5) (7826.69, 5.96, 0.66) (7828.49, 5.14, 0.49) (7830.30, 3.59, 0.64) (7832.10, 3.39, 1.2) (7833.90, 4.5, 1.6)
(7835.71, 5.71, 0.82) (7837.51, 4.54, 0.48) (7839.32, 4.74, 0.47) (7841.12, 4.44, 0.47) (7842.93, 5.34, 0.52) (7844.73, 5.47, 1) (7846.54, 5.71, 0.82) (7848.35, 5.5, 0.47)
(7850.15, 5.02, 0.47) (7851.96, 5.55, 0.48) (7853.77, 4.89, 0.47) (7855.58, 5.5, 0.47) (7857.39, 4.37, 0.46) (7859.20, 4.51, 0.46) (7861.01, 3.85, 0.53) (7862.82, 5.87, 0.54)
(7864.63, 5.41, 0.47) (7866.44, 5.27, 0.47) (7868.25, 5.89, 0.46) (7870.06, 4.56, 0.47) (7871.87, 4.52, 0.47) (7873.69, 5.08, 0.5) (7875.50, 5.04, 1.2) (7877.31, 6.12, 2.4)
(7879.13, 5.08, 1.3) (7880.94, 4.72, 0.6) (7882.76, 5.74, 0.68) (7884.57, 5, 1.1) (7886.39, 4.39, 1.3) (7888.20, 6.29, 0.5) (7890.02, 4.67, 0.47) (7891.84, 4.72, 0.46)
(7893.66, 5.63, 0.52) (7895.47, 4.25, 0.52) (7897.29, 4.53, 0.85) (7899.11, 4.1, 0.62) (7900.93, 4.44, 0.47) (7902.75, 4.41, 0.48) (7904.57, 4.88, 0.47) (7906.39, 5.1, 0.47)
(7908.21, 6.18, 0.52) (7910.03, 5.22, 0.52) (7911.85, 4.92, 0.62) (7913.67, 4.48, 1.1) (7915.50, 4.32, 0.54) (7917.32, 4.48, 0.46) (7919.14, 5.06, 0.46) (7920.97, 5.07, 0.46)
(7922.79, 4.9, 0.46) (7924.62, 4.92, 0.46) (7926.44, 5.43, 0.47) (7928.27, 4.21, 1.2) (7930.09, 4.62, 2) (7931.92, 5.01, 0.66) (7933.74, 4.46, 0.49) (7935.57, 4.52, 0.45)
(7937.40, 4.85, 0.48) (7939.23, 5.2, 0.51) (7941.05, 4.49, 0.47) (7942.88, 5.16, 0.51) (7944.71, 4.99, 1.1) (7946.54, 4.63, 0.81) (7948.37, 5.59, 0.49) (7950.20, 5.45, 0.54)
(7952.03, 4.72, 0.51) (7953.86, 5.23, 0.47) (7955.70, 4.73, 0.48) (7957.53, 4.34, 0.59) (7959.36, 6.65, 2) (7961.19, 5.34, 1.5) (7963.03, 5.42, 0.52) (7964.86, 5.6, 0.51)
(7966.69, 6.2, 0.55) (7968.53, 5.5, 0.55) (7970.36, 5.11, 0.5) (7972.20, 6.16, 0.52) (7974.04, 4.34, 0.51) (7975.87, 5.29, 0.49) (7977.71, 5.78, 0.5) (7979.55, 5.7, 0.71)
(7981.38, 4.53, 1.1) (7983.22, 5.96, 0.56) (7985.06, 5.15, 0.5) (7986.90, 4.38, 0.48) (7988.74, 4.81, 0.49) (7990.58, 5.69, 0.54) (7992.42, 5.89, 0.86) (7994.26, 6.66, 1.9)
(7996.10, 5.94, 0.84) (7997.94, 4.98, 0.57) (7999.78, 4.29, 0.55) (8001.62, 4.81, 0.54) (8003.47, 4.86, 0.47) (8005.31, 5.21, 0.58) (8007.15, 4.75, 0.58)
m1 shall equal 4.4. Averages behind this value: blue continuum 5.12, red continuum 5.32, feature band 4.92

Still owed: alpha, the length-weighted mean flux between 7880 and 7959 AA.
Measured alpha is 4.9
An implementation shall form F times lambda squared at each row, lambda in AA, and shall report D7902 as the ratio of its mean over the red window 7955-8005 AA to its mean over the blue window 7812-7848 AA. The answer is 1.07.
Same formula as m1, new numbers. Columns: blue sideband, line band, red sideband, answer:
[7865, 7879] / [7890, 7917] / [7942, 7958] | 1.78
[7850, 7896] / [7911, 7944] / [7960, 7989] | 2.80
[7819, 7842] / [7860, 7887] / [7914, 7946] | -1.00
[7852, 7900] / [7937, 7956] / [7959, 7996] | 1.19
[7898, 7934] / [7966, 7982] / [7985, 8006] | -0.91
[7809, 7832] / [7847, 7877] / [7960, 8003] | 1.18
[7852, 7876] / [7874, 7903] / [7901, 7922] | -0.06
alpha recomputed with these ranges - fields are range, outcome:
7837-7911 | 5.04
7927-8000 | 5.2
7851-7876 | 5.02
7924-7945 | 4.82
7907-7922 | 4.97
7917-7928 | 4.96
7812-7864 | 5.11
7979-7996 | 5.44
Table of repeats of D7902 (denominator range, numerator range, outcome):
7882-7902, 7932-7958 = 1.02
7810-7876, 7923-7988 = 1.03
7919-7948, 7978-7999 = 1.13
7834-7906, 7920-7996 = 1.06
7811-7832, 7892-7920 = 0.93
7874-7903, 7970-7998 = 1.12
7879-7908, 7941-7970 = 1.09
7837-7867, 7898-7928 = 0.97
